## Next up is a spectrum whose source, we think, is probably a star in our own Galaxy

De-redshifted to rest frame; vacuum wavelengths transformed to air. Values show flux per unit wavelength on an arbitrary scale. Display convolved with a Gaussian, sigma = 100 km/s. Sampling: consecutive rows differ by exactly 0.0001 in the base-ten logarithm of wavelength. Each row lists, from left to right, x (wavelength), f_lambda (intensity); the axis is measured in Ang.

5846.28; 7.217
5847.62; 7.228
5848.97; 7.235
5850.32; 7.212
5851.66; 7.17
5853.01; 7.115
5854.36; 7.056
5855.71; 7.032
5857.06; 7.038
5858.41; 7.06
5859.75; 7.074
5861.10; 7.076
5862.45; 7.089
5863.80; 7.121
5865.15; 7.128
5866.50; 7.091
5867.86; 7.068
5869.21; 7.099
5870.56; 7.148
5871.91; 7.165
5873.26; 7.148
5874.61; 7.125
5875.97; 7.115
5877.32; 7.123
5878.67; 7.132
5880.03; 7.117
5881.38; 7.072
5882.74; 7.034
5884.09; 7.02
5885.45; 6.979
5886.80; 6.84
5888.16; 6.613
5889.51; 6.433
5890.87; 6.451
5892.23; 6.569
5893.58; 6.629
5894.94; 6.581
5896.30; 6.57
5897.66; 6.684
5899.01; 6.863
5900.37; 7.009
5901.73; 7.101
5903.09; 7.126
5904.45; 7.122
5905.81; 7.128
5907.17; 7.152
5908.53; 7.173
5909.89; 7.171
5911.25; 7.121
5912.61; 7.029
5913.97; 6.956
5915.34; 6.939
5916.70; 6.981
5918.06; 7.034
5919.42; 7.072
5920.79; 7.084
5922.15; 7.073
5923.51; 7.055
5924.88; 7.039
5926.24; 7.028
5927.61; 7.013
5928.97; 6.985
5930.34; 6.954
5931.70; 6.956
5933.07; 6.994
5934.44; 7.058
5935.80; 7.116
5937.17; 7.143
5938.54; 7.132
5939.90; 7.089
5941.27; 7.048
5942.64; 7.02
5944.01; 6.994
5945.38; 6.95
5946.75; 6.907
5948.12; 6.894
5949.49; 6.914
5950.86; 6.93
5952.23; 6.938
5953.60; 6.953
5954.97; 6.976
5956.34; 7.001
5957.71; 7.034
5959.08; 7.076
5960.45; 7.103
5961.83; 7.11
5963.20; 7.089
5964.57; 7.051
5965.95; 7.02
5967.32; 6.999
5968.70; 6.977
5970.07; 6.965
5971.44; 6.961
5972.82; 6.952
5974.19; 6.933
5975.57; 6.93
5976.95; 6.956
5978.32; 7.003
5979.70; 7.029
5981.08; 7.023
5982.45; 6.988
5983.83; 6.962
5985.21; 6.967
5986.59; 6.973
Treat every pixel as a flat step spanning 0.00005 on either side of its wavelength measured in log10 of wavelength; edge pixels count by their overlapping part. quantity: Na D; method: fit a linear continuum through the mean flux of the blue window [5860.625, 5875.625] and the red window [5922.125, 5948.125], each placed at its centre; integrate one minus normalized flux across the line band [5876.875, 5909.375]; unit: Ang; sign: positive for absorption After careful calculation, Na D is 0.8 Ang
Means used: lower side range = 7.11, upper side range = 7.02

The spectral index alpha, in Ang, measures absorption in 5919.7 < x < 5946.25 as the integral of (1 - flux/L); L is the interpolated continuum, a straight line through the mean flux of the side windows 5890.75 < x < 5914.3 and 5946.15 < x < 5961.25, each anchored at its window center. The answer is -0.31 Ang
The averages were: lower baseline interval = 6.92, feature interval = 7.04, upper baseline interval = 6.98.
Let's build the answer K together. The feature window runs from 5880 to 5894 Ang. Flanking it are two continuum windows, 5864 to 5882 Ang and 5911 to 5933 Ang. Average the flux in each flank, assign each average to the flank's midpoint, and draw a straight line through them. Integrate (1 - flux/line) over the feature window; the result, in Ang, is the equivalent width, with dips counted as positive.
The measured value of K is 0.6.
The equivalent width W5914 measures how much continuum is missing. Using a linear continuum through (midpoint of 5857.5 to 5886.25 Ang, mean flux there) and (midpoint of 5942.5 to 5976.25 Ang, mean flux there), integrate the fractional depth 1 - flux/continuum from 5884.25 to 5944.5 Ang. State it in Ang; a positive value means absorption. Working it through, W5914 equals 0.7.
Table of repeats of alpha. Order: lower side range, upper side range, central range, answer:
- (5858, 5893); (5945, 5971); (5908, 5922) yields -0.1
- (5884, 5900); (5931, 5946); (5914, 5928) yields -0.2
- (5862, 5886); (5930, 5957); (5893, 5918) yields 0.3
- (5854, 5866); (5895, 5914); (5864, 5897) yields 0.5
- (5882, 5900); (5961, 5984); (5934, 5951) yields -0.3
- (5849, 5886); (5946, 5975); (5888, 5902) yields 0.8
